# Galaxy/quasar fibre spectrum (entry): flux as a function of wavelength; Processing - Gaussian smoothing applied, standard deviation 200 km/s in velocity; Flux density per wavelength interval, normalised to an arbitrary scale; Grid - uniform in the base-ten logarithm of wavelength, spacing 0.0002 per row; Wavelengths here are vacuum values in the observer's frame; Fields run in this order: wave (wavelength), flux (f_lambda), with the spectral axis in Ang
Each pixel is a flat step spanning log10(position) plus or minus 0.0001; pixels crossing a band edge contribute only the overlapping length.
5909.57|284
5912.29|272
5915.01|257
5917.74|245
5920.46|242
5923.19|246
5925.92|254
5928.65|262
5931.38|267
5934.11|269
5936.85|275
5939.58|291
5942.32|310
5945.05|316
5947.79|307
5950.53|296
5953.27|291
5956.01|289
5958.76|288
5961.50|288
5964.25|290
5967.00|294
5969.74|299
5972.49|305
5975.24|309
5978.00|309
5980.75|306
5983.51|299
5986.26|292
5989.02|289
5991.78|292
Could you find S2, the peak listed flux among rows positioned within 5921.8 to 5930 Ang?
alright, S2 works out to 262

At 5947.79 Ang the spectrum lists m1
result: 307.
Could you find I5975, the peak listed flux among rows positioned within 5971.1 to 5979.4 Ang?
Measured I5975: 309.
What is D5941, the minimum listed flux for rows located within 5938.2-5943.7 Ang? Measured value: 291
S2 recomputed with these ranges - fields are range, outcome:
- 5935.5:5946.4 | 316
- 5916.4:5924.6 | 246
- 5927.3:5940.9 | 291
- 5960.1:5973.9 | 305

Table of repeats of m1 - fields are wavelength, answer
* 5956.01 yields 289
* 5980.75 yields 306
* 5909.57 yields 284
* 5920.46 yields 242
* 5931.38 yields 267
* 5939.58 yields 291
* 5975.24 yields 309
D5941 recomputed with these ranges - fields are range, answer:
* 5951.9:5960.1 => 288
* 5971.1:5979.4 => 305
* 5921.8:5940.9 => 246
